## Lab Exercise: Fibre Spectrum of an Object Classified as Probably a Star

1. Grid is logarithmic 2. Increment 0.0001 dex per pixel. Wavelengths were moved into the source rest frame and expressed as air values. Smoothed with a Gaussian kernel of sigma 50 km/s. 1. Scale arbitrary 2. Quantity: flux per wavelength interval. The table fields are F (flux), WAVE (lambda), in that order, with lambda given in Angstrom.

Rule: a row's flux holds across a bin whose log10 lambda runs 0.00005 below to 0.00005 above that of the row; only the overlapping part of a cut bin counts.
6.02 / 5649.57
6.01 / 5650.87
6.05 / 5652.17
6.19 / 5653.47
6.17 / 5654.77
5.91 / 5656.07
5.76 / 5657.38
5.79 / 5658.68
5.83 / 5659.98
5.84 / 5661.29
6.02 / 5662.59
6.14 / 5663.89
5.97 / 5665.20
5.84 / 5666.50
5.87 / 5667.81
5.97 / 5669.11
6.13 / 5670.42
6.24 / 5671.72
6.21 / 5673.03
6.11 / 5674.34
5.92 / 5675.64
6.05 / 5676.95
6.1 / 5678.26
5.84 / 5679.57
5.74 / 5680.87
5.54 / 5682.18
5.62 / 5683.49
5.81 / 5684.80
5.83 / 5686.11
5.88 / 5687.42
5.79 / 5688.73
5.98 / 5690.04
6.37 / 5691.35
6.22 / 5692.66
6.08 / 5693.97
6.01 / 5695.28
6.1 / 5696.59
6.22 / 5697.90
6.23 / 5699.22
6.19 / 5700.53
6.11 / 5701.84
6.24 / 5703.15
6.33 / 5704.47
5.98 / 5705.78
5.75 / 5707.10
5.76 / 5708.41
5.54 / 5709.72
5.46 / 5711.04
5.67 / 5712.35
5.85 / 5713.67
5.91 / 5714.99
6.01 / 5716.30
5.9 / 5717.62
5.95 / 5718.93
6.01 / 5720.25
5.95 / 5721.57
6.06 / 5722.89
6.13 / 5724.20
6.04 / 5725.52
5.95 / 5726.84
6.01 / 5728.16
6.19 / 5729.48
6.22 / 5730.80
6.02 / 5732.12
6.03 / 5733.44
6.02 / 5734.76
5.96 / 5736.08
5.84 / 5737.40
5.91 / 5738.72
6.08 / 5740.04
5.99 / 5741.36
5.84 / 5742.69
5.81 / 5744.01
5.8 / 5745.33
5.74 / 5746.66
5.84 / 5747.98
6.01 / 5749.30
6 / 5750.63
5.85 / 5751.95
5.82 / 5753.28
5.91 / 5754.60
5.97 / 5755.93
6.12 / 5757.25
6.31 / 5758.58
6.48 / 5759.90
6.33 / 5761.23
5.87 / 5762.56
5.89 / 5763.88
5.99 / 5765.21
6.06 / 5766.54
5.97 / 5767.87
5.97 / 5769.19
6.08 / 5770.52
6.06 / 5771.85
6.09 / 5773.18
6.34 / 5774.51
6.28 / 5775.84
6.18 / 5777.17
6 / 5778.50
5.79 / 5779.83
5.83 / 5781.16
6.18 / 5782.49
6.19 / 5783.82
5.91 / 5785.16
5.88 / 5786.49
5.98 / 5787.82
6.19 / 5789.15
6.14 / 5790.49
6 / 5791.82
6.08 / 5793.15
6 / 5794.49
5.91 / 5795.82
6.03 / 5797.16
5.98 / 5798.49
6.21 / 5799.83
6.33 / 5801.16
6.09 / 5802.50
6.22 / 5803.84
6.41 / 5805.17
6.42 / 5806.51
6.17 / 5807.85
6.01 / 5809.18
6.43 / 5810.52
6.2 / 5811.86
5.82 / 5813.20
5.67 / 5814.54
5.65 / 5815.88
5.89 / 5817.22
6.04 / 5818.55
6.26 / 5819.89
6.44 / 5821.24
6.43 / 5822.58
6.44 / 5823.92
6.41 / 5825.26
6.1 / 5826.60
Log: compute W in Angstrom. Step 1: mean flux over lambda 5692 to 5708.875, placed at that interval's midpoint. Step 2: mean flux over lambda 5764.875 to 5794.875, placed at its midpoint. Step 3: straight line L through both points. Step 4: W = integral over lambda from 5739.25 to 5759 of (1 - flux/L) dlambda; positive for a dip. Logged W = 0.4 Angstrom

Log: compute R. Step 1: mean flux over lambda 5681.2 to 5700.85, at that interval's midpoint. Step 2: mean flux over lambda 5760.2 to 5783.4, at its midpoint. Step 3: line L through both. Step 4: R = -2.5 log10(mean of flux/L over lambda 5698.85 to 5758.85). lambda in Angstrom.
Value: 0.01 mag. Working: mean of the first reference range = 5.98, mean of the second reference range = 6.06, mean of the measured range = 5.96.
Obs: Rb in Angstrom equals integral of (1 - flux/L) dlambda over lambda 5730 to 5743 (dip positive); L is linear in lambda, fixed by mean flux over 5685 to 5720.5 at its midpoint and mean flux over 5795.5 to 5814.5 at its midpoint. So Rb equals 0.1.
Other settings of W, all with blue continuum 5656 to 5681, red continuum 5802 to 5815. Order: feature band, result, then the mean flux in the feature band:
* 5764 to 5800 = 0.4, 6.04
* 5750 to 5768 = 0.1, 6.04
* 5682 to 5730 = 0.4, 5.97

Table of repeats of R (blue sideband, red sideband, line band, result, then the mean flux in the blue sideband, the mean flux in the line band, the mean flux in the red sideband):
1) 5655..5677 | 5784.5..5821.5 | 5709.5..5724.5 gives 0.026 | 5.98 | 5.87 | 6.08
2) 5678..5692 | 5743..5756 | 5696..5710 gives -0.035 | 5.86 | 6.05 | 5.87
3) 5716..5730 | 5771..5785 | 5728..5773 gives 0.009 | 6.02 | 6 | 6.08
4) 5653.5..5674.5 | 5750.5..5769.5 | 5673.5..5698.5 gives 0.007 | 5.99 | 5.96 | 6.04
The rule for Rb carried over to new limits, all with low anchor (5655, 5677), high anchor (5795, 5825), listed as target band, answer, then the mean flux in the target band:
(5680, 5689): 0.4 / 5.75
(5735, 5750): 0.4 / 5.9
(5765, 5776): 0.0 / 6.09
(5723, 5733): 0.0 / 6.08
